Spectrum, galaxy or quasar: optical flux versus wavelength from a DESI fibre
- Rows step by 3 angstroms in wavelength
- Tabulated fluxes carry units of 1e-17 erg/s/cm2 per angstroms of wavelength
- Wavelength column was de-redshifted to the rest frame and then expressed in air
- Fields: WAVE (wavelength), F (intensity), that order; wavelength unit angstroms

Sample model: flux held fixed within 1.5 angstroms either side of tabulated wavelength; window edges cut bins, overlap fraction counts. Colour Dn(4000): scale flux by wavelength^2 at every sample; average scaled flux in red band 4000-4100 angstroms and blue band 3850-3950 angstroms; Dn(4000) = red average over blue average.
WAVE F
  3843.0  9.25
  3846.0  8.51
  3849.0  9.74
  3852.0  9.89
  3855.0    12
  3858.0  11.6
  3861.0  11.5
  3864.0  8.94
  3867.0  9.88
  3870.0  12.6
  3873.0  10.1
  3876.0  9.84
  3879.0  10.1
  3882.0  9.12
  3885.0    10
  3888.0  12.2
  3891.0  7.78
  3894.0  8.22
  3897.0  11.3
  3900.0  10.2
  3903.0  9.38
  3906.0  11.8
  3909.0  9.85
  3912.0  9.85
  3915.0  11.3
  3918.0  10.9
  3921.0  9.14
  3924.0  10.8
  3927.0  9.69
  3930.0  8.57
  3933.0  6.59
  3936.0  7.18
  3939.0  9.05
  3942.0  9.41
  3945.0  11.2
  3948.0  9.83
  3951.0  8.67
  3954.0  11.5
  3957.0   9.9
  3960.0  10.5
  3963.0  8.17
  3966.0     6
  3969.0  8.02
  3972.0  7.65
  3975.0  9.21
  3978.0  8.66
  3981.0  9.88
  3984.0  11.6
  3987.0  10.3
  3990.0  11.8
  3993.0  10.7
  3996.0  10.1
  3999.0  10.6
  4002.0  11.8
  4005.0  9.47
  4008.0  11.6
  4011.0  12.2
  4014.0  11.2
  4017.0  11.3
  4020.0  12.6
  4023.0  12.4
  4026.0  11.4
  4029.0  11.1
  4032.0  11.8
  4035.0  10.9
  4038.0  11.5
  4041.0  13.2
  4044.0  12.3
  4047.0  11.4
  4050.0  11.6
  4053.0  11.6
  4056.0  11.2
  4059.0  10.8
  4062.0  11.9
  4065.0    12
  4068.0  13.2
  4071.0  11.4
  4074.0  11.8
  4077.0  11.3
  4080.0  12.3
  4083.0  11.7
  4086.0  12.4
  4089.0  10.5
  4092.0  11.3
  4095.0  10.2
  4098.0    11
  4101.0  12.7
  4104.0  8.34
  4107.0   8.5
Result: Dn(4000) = 1.3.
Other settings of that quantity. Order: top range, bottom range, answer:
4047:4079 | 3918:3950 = 1.35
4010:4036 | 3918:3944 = 1.36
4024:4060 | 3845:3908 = 1.23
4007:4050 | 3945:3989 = 1.30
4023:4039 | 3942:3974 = 1.30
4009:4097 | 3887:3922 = 1.24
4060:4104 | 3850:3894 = 1.25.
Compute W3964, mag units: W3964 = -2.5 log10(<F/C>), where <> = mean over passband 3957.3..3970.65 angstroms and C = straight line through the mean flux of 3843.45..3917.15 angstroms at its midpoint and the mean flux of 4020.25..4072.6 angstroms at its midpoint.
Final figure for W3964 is 0.30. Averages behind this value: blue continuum 10.2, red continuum 11.8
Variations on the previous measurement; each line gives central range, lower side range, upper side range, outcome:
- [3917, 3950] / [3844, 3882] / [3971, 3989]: 0.07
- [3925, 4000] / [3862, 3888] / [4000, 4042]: 0.18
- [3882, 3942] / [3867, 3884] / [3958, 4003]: 0.05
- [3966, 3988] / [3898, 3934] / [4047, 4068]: 0.17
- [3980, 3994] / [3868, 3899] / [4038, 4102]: 0.01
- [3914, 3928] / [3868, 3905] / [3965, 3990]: -0.07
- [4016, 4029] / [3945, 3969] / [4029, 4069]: -0.08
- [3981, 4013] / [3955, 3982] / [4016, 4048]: -0.09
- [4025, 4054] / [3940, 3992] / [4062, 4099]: -0.08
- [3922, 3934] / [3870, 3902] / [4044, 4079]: 0.16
